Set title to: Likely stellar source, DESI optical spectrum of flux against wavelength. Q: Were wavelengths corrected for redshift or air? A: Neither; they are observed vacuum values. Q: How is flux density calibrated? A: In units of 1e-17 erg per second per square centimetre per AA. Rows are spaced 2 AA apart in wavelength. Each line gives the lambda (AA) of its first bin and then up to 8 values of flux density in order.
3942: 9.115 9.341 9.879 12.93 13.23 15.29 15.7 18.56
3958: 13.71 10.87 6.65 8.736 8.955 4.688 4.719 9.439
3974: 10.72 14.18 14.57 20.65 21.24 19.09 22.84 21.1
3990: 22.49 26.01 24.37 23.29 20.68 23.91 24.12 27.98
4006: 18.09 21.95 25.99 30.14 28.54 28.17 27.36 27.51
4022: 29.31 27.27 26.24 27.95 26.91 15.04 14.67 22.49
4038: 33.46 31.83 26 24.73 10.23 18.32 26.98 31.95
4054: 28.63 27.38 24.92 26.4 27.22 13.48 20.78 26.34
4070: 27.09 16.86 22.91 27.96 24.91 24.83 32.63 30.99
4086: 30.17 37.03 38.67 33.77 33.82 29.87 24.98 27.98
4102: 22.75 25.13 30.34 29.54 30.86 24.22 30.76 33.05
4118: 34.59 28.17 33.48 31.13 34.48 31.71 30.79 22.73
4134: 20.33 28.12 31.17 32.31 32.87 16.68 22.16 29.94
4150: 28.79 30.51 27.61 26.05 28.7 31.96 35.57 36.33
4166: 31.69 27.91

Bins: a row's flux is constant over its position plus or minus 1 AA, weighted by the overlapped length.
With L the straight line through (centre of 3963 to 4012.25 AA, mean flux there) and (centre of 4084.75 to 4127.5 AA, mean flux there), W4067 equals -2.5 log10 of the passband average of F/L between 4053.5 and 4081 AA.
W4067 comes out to 0.11 mag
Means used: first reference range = 18.6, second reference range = 30.7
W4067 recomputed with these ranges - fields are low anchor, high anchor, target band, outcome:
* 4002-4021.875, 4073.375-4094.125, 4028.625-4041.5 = 0.14 mag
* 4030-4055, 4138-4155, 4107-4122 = -0.14 mag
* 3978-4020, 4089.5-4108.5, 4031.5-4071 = 0.12 mag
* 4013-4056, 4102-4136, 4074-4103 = -0.07 mag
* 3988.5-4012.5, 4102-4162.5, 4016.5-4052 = 0.02 mag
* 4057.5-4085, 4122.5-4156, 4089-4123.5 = -0.14 mag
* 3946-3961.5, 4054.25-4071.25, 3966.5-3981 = 0.38 mag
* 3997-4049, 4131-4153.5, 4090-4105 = -0.12 mag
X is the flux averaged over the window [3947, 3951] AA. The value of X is 13.1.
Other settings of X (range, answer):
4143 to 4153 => 25.6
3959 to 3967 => 8.8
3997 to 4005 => 24.2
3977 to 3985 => 18.9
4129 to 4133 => 26.8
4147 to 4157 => 28.6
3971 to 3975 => 10.1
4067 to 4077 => 24.2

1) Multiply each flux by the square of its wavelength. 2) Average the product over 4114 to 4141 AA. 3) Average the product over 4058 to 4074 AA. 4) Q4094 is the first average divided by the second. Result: 1.4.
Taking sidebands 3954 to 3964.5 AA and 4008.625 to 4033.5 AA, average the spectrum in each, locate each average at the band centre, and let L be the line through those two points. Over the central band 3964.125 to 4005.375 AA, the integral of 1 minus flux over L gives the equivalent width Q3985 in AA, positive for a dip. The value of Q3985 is 1.4 AA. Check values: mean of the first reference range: 12.2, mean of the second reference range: 26.4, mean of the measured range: 18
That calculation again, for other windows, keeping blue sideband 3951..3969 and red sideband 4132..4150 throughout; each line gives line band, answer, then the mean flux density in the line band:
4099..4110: -1.83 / 27.5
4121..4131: -2.76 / 32.3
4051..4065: -4.37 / 25.7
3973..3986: -4.01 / 17.2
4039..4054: -4.73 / 24.6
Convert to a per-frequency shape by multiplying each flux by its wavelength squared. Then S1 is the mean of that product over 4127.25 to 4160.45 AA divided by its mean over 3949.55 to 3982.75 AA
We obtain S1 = 2.44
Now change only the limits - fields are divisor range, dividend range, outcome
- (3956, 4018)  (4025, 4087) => 1.37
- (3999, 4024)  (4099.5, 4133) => 1.19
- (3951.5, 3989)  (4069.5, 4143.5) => 2.27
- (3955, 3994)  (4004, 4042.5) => 1.77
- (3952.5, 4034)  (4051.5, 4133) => 1.50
